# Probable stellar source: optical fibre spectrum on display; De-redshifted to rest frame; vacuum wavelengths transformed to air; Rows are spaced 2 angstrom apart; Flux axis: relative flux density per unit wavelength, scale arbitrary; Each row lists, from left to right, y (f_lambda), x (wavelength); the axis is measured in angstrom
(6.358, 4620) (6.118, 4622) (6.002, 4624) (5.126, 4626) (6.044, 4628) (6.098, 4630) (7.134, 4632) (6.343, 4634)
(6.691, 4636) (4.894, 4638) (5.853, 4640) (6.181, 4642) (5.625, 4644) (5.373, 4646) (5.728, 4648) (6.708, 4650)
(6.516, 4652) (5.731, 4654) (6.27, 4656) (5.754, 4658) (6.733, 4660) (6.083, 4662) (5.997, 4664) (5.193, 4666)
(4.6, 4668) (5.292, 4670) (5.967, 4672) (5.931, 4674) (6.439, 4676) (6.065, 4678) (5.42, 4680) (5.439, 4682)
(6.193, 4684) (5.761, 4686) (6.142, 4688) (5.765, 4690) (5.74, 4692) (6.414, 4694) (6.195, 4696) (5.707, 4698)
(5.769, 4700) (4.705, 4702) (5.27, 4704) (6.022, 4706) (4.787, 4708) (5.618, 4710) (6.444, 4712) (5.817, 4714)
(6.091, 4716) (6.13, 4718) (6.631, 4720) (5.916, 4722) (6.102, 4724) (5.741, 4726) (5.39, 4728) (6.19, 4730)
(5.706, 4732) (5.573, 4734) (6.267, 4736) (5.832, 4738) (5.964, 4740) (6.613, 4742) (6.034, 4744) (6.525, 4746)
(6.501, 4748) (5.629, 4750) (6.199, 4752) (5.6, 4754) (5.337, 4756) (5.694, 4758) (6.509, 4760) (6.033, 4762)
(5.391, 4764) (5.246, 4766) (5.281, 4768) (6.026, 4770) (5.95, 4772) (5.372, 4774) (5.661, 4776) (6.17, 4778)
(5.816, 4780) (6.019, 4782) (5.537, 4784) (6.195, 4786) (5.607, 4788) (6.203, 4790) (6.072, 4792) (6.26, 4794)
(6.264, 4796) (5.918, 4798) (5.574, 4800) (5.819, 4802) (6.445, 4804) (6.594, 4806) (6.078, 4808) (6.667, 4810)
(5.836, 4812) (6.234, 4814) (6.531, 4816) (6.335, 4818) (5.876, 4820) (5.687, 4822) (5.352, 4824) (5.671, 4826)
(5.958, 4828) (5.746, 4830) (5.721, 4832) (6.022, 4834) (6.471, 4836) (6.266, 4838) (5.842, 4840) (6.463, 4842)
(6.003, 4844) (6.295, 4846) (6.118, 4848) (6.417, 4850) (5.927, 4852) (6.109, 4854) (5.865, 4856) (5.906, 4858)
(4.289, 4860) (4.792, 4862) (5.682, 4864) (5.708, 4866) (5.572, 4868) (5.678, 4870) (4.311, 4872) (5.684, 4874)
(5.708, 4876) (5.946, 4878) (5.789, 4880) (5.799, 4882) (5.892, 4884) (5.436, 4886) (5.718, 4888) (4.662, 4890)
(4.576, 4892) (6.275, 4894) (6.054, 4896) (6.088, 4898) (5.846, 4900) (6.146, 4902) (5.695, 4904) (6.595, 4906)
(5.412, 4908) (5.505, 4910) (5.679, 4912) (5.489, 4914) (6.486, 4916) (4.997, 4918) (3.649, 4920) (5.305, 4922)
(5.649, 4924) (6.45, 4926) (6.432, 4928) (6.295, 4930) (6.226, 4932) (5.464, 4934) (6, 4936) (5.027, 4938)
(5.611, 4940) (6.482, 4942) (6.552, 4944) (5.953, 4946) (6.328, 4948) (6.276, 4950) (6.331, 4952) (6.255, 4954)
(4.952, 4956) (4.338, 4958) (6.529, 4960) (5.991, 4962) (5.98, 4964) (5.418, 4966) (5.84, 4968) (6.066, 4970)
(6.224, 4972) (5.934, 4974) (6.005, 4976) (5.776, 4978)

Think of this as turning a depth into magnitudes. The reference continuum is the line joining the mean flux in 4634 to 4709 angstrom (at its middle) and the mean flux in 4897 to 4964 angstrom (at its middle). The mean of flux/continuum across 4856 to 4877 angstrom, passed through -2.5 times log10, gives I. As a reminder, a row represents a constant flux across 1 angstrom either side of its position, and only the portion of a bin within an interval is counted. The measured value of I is 0.09 mag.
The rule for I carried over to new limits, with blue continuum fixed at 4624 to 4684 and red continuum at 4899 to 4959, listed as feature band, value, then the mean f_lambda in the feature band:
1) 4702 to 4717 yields 0.043 mag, 5.65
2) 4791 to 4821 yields -0.059 mag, 6.17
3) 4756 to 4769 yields 0.037 mag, 5.67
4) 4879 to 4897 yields 0.042 mag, 5.58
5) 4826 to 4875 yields 0.007 mag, 5.78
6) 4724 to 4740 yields 0.006 mag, 5.84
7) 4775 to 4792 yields -0.011 mag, 5.91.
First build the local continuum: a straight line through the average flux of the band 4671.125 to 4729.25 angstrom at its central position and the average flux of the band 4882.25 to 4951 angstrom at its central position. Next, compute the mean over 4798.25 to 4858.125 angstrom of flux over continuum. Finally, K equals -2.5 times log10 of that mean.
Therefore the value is -0.05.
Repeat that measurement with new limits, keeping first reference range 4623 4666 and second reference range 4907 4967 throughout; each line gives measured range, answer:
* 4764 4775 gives 0.07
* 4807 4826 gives -0.03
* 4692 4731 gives 0.02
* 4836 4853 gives -0.06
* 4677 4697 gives 0.01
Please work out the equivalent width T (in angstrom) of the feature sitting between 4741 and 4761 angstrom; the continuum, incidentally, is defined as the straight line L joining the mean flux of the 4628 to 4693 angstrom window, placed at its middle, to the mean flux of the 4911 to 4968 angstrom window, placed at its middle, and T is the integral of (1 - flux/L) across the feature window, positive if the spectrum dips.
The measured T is -0.61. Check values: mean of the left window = 5.93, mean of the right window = 5.79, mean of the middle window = 6.06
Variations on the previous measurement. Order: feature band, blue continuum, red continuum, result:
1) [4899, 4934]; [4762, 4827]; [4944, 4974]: 1.01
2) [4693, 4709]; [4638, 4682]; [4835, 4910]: 0.60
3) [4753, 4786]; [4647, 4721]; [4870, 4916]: 0.25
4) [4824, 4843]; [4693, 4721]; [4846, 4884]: -0.99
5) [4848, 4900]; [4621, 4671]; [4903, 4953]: 2.15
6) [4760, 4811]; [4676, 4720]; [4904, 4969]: -1.13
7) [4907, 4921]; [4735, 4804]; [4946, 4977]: 1.40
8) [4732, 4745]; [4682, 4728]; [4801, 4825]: -0.20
